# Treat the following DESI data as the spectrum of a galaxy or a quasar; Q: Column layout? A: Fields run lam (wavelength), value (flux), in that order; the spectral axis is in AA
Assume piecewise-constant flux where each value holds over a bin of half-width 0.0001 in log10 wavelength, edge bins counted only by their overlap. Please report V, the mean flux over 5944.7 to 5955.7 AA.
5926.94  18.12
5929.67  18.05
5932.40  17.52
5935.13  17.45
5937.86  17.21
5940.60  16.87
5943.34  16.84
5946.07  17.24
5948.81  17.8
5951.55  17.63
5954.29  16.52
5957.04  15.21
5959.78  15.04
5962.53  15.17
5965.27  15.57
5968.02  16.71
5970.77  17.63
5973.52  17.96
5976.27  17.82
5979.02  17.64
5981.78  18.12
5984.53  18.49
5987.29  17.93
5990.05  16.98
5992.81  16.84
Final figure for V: 17.3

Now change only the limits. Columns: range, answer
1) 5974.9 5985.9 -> 18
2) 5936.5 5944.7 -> 17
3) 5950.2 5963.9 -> 15.9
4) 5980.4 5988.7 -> 18.2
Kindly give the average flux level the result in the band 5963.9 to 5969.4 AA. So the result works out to 16.1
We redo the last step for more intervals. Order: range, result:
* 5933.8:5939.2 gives 17.3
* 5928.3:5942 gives 17.4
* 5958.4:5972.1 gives 16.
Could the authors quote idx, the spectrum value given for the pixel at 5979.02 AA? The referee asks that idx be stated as 17.64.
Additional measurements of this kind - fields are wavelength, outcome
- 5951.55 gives 17.63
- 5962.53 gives 15.17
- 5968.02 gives 16.71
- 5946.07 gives 17.24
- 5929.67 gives 18.05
